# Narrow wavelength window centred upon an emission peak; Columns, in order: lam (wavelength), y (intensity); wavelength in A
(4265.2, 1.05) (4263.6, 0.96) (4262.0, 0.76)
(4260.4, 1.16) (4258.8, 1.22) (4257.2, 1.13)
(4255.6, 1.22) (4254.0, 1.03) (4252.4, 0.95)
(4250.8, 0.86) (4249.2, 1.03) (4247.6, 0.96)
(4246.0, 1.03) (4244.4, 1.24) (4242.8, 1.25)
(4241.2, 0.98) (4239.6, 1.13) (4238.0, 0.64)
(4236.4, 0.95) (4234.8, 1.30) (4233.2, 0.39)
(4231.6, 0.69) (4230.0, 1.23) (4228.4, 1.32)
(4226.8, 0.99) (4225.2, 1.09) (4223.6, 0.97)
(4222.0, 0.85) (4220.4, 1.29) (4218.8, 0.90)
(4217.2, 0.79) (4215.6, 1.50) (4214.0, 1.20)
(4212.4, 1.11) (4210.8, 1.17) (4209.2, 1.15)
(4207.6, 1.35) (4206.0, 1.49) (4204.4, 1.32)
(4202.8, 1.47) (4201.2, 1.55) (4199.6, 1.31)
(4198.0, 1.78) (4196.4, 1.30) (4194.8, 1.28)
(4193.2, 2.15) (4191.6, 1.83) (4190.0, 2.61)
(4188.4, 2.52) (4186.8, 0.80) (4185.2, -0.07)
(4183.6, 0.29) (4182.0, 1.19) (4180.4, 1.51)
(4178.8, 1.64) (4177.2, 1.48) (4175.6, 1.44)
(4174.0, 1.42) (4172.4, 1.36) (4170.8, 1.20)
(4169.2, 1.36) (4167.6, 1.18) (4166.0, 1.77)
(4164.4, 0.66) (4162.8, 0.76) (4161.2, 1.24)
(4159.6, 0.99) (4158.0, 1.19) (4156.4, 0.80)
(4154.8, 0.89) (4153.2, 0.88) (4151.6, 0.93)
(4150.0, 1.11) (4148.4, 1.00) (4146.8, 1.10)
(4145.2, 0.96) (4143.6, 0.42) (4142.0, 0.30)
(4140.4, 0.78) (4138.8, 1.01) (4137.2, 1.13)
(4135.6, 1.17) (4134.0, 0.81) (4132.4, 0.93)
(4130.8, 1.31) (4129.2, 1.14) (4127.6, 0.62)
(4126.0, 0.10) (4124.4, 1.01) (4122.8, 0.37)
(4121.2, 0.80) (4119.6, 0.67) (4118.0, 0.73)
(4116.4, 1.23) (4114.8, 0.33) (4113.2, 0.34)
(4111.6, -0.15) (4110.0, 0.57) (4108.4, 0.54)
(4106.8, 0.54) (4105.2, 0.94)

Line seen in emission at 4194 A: Lyman alpha 1216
